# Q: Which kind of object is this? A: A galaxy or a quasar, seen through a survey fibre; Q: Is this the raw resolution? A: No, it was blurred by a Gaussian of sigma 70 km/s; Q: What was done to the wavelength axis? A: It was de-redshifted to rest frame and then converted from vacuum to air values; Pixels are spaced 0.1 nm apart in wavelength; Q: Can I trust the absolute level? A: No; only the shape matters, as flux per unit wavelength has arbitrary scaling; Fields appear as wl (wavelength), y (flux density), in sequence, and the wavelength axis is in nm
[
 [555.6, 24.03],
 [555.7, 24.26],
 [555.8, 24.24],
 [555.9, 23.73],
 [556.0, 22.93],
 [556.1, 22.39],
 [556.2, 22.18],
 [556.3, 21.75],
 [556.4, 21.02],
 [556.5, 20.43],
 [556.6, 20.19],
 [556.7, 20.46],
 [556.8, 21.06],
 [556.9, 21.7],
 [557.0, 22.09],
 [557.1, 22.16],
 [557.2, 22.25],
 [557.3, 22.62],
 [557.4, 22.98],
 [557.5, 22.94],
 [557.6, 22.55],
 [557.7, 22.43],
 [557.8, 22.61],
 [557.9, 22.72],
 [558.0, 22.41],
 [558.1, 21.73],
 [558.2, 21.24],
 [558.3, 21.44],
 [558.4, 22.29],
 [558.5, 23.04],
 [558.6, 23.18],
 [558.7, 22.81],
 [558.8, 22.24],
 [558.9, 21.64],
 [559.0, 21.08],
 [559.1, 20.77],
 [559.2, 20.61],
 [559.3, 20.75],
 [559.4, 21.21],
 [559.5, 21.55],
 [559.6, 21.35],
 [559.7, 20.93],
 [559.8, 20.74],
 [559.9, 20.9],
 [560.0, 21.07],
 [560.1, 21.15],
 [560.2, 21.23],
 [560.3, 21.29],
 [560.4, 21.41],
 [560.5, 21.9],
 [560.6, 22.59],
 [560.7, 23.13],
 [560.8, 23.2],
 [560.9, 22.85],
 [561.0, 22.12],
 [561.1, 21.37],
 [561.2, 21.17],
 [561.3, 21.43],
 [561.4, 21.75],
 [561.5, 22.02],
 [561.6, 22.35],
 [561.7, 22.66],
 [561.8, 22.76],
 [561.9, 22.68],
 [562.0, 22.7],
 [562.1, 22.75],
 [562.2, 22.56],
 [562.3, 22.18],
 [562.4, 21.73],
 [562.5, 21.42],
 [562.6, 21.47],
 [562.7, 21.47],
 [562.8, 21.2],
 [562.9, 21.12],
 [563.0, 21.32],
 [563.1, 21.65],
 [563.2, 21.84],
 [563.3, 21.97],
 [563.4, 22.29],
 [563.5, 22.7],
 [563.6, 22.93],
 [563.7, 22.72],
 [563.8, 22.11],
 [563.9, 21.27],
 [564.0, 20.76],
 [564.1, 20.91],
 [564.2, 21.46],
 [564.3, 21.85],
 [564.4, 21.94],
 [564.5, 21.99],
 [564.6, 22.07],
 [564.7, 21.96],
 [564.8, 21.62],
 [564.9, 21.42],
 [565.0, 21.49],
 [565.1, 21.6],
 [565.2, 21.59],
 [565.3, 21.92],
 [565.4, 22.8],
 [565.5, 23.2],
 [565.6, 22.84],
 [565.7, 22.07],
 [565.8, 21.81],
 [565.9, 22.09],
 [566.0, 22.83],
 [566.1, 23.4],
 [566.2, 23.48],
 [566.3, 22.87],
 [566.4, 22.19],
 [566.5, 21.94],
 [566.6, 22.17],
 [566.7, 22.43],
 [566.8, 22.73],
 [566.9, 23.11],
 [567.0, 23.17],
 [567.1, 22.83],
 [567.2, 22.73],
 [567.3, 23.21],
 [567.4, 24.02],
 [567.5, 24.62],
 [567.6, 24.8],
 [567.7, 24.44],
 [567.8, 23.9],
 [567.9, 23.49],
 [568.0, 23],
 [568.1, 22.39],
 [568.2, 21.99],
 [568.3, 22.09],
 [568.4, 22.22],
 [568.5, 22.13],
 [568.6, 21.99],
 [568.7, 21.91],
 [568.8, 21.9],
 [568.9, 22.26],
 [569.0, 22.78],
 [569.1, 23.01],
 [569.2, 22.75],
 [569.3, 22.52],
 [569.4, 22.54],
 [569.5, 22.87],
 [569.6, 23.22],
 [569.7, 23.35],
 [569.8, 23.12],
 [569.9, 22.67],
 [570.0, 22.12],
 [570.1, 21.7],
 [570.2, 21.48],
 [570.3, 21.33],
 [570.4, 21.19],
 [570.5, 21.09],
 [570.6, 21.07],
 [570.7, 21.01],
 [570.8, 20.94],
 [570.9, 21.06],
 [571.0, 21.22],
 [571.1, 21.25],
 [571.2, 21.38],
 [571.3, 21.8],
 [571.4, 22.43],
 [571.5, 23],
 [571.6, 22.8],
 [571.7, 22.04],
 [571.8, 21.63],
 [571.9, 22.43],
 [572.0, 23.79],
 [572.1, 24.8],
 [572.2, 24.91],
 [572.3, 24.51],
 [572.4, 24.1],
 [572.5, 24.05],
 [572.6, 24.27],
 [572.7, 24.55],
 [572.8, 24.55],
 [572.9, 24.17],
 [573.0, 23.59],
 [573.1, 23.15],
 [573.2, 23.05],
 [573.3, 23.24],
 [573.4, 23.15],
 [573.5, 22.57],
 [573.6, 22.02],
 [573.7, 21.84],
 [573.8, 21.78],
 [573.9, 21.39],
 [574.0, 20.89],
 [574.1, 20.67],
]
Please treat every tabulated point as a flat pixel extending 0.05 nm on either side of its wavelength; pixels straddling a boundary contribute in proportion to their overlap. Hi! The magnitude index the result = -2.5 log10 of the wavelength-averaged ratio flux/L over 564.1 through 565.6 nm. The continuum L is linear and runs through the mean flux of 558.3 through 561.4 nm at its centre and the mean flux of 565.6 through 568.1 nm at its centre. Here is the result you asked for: 0.04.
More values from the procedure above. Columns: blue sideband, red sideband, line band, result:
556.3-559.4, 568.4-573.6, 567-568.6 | -0.03 mag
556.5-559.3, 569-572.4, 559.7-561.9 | 0.01 mag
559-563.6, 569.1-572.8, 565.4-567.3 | -0.02 mag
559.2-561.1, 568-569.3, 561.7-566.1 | 0.00 mag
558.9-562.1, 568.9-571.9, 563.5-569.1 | -0.03 mag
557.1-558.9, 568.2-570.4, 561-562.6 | 0.01 mag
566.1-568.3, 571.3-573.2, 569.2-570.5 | 0.05 mag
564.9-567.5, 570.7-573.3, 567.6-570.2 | 0.00 mag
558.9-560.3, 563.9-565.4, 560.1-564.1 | -0.03 mag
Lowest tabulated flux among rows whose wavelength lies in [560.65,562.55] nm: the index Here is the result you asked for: 21.17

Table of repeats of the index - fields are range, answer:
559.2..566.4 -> 20.61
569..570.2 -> 21.48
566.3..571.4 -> 20.94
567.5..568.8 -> 21.9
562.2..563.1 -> 21.12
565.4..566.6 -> 21.81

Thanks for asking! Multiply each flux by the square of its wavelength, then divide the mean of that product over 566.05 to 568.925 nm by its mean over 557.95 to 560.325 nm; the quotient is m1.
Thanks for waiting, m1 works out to 1.09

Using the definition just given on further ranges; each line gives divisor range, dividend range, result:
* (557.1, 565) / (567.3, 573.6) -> 1.07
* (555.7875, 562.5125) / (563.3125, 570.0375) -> 1.05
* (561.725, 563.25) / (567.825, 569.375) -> 1.05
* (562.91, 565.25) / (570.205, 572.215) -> 1.04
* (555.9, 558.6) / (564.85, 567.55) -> 1.06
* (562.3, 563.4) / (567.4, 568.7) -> 1.09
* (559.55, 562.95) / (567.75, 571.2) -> 1.04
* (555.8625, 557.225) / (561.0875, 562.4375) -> 1.04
